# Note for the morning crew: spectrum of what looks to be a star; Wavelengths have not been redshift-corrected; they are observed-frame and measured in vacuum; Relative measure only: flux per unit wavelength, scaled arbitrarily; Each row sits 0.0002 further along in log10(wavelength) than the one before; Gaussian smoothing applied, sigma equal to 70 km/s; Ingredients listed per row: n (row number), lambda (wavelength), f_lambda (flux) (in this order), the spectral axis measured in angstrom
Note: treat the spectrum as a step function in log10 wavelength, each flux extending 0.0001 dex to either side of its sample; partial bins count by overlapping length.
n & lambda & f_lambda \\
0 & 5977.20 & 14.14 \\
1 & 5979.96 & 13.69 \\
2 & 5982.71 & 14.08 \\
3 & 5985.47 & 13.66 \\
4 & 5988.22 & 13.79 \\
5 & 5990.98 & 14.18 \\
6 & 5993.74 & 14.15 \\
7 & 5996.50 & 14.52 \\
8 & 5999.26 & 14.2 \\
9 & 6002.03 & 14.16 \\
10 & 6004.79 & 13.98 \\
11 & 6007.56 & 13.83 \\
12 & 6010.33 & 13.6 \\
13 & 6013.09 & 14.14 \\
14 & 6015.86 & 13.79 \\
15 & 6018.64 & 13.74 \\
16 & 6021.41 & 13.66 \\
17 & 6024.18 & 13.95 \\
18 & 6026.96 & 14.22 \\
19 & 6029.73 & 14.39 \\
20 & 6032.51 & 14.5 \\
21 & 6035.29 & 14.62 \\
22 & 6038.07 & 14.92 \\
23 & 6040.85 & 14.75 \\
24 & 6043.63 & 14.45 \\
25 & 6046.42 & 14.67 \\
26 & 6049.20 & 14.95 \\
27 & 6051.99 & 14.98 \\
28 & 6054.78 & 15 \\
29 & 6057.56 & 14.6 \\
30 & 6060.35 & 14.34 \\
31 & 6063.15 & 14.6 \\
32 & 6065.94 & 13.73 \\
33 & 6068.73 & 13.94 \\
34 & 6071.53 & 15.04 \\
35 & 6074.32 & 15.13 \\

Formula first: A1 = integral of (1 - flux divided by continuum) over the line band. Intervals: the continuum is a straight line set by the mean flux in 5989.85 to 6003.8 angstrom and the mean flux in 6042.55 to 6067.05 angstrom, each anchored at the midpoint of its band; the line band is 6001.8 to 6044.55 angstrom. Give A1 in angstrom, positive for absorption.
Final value 0.7 angstrom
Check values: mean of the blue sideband 14.2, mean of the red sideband 14.6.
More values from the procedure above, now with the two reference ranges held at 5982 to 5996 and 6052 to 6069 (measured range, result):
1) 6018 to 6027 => 0.2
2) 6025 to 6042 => -0.3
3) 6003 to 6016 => 0.2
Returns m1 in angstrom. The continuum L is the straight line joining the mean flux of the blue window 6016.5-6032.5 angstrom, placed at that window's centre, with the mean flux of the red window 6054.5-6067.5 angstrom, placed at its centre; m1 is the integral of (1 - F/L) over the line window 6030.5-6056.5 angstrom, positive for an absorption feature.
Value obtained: -1.0 angstrom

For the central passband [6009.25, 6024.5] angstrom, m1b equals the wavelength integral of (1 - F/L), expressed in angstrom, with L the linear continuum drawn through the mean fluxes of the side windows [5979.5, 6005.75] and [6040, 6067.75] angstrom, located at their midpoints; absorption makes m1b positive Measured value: 0.5 angstrom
